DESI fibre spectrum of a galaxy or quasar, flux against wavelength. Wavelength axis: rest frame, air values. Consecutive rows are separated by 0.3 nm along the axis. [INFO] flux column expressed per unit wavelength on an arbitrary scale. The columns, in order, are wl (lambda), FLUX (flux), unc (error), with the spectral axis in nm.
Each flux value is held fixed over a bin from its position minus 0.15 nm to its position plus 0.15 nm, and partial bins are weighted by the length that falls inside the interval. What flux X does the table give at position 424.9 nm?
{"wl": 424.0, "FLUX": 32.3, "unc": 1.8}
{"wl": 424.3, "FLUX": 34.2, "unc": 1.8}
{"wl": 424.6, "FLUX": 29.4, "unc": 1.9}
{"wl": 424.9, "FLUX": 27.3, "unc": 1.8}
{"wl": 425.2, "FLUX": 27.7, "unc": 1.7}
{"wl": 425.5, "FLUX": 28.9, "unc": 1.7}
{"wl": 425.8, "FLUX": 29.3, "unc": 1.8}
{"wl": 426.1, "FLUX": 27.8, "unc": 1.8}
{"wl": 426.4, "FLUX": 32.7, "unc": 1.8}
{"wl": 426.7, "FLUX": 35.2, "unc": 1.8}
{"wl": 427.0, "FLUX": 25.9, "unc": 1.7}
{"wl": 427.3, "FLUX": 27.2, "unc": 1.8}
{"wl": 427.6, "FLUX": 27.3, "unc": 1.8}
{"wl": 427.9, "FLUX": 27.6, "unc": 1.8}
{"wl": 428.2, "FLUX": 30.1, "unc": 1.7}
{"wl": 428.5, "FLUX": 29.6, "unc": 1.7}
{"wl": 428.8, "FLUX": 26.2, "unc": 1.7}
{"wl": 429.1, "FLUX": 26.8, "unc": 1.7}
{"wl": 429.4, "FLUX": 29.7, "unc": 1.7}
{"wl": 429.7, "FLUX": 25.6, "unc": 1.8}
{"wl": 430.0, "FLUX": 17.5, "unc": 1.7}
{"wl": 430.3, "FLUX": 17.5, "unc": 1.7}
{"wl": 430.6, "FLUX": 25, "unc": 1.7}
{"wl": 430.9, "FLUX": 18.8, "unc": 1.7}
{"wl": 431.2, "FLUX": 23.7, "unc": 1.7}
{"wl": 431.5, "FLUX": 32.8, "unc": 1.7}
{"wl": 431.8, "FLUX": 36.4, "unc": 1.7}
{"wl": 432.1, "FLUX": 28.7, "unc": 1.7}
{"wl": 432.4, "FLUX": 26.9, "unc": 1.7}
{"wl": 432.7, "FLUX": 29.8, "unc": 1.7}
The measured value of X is 27.3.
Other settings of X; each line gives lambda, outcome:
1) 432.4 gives 26.9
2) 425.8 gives 29.3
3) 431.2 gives 23.7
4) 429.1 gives 26.8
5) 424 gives 32.3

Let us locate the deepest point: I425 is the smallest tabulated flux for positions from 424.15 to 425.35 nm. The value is 27.3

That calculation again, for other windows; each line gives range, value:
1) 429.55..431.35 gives 17.5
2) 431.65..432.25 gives 28.7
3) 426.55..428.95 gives 25.9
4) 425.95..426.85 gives 27.8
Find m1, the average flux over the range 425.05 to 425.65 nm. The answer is 28.3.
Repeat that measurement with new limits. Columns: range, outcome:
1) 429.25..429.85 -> 27.6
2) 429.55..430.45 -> 20.2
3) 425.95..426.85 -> 31.9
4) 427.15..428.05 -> 27.4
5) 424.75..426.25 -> 28.2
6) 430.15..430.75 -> 21.3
